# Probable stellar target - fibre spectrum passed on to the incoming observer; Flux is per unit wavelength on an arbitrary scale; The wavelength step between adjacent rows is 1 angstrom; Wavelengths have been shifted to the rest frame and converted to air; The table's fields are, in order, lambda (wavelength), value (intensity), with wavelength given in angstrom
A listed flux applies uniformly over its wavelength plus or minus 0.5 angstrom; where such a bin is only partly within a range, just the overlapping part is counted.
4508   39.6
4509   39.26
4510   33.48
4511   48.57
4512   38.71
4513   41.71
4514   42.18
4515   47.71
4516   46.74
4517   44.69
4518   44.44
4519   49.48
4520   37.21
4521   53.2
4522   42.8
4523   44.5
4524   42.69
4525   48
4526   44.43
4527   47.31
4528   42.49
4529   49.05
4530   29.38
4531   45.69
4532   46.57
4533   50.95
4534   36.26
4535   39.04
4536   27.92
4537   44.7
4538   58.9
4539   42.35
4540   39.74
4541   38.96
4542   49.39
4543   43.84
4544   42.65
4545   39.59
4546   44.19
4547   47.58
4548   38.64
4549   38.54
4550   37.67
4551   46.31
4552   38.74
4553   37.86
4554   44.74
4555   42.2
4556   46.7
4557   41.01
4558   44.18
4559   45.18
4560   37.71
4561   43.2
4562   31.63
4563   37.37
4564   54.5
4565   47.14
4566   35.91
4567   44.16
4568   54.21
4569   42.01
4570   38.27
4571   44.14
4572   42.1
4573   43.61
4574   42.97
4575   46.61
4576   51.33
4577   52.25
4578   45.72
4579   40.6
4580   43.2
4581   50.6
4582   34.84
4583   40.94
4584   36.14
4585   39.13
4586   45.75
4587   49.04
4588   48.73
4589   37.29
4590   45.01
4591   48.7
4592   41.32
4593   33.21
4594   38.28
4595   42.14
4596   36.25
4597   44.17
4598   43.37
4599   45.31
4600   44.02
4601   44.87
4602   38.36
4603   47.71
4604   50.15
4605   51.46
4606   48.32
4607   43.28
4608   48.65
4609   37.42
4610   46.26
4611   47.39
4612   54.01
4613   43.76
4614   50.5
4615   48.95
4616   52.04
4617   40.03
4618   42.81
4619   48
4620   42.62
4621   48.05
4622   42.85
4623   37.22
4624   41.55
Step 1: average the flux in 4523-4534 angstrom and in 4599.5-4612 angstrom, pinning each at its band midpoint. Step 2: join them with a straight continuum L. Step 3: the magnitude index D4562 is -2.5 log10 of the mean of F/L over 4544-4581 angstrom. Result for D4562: 0.045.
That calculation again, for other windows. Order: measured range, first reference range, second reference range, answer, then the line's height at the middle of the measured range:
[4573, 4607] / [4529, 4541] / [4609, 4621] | 0.03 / 45.2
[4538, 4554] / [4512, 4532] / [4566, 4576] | 0.05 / 44.2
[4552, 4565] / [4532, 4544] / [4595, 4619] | 0.04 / 43.8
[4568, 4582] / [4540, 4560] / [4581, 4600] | -0.07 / 42.1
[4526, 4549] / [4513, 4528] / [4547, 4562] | 0.01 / 43.3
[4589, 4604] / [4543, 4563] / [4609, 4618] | 0.07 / 45.4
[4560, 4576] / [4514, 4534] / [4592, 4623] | 0.04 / 44.7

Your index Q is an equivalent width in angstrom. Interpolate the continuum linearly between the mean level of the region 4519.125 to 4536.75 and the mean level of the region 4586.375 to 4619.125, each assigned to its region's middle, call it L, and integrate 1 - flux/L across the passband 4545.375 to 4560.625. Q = 0.53 angstrom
